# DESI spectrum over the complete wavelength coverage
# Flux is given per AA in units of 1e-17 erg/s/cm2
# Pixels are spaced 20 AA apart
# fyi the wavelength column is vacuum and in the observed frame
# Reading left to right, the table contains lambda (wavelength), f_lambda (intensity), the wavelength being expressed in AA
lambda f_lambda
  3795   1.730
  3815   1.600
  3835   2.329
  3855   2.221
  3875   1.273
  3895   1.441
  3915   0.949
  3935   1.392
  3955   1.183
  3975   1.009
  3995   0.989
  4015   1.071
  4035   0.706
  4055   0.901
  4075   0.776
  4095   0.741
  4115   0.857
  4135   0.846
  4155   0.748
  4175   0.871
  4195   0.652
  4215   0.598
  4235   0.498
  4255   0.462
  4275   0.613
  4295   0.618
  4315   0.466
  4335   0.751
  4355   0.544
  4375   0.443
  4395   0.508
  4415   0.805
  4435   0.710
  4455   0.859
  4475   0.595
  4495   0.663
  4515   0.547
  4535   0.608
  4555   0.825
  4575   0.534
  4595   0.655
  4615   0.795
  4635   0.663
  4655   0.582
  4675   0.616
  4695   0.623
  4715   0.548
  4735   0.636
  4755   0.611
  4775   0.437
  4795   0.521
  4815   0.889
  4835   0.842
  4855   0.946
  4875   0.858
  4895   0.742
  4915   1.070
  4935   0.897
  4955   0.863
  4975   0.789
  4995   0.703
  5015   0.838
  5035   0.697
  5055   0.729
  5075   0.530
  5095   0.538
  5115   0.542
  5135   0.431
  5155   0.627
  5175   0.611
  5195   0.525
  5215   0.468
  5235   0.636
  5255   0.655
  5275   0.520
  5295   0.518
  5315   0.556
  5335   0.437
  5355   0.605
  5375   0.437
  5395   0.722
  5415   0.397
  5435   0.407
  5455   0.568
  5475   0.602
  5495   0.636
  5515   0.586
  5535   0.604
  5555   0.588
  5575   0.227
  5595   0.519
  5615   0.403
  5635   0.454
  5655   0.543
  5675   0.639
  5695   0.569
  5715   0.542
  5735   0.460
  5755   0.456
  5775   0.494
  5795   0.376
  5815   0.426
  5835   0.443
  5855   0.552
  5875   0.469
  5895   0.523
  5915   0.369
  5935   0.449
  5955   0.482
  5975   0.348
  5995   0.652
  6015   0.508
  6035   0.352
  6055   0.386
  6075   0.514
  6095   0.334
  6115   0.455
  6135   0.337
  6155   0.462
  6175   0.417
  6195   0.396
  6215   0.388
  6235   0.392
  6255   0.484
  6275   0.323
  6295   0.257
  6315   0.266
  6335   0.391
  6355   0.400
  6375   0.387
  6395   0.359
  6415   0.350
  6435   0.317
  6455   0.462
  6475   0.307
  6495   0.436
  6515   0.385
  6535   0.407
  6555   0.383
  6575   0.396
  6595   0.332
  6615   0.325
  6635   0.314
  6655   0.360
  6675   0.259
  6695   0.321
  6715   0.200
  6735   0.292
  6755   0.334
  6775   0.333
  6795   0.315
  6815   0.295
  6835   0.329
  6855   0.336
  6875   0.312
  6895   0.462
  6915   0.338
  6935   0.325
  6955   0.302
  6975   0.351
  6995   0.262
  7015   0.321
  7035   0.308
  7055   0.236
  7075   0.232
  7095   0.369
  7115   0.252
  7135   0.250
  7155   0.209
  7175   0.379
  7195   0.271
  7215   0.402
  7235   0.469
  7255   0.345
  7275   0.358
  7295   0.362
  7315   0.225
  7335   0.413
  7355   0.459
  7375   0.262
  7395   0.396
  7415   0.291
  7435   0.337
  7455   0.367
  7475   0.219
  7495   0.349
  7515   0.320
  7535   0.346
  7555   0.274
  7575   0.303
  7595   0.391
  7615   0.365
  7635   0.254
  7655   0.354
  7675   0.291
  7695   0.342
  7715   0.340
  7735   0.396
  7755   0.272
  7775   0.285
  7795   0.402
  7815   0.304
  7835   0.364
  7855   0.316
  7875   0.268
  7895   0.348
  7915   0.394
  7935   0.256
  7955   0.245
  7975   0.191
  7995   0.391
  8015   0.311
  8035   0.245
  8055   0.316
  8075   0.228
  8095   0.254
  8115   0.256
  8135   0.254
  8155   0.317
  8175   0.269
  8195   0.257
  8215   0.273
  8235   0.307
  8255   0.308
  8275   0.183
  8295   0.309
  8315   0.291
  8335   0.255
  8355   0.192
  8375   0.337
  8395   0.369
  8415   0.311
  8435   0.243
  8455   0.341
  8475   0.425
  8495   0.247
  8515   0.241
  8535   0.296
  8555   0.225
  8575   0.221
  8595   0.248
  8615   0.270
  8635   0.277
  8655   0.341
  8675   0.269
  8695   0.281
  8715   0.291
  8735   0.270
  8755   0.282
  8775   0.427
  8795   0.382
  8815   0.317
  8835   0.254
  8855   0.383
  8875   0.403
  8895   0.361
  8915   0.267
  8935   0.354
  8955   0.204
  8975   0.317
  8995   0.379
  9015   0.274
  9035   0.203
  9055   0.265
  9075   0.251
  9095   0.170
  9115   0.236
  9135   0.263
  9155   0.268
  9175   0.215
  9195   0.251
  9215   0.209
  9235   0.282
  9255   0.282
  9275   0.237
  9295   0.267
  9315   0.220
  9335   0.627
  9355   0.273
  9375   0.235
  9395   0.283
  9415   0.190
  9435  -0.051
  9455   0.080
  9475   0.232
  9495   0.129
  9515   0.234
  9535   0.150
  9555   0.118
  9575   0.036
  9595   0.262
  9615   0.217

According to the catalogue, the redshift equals 2.16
